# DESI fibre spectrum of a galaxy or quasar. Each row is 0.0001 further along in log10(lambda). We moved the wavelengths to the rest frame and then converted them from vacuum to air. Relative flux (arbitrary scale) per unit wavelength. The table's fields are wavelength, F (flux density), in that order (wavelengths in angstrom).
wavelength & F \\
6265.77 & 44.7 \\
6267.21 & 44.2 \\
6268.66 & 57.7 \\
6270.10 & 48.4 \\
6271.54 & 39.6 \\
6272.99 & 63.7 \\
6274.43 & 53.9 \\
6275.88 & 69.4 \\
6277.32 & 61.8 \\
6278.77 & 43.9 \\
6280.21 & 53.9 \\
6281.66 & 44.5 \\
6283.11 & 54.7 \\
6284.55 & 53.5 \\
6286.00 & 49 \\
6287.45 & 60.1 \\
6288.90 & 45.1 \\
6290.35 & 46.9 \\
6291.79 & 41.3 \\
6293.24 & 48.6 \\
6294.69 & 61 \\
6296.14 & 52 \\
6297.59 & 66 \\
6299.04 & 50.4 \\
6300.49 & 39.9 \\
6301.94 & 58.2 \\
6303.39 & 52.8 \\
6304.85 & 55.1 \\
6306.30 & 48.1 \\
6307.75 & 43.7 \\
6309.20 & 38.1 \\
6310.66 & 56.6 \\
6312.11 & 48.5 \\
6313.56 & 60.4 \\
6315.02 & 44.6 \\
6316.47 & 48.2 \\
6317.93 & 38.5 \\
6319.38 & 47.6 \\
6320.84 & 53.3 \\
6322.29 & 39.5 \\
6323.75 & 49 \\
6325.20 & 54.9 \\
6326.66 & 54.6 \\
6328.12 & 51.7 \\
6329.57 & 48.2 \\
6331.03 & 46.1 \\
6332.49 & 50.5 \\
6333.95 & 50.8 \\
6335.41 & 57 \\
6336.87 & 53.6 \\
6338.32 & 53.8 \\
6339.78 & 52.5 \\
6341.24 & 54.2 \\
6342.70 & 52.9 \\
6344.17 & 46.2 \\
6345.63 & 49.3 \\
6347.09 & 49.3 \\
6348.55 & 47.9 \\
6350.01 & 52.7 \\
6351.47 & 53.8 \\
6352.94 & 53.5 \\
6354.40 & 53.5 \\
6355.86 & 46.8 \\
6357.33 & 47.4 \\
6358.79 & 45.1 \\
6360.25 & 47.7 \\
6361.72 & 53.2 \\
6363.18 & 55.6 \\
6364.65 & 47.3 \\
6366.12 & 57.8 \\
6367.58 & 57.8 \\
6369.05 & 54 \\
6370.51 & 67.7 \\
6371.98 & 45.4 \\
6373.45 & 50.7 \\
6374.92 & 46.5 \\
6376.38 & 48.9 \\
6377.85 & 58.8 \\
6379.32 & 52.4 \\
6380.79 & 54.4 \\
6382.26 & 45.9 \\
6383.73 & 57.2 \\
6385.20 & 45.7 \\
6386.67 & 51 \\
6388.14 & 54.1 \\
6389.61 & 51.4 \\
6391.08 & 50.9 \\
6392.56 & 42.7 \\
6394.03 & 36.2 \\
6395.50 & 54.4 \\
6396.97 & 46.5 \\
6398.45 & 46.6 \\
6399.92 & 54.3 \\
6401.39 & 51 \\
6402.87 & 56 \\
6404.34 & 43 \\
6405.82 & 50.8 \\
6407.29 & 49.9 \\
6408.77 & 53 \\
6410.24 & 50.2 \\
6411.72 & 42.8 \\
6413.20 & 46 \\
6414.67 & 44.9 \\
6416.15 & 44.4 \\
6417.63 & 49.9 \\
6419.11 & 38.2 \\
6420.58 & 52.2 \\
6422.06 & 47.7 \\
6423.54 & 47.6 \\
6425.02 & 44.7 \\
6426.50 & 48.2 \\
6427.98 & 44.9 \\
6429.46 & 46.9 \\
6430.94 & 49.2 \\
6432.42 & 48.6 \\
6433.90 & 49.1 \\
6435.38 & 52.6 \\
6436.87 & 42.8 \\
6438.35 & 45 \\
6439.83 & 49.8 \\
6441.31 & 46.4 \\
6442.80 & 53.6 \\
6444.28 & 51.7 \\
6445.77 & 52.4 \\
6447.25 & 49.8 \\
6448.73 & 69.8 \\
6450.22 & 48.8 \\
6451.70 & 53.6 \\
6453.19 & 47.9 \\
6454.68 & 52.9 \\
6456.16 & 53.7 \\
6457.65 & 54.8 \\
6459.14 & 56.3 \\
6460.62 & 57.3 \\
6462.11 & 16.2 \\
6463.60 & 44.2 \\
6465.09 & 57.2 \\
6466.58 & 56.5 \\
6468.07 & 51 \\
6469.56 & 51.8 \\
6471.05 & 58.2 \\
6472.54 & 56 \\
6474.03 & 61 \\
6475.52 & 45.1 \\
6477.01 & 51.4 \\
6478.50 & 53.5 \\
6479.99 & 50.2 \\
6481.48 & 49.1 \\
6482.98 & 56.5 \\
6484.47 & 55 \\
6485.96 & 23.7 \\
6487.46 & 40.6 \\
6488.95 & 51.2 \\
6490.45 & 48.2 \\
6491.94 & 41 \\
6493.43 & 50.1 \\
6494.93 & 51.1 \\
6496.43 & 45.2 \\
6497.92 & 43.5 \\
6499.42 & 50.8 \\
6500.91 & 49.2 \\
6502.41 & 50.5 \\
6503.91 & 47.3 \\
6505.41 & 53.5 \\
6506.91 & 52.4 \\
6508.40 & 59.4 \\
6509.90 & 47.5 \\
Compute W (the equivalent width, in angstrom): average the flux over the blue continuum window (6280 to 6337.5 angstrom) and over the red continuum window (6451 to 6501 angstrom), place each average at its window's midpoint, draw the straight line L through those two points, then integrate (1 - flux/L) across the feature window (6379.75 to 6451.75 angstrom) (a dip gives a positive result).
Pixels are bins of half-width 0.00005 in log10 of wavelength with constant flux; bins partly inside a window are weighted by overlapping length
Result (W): 1.07 angstrom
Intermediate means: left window 50.4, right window 49.5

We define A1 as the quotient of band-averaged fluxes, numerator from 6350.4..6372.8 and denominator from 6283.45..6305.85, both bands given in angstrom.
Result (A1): 1.0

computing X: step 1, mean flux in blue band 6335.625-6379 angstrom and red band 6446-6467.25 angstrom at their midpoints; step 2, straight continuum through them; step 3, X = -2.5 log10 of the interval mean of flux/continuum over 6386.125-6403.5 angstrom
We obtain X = 0.05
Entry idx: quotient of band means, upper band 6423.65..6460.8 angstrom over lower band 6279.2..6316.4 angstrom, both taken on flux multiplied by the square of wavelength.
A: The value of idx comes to 1.0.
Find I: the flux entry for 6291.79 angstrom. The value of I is 41.3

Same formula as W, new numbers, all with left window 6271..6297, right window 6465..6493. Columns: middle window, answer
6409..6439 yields 2.3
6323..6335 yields 0.3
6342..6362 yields 0.7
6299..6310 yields 0.9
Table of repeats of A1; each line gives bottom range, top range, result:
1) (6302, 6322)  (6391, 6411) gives 1.00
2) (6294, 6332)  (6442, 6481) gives 1.04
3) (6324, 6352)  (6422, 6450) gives 0.96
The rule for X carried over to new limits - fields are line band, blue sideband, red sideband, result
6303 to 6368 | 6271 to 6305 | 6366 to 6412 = 0.03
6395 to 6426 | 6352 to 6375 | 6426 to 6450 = 0.06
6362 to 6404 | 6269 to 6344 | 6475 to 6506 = -0.03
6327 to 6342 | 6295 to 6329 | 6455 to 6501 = -0.04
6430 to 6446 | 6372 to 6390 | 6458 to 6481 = 0.05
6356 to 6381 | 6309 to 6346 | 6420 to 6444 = -0.06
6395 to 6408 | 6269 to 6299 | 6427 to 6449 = 0.01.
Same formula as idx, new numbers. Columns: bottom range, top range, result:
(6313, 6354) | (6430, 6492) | 1.03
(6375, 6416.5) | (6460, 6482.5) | 1.05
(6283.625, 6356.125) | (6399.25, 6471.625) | 1.01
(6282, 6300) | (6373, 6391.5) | 1.02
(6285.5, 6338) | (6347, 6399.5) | 1.03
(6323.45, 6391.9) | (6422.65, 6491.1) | 1.00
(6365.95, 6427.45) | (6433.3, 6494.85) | 1.03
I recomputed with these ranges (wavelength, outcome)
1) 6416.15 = 44.4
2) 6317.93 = 38.5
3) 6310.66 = 56.6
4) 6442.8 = 53.6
